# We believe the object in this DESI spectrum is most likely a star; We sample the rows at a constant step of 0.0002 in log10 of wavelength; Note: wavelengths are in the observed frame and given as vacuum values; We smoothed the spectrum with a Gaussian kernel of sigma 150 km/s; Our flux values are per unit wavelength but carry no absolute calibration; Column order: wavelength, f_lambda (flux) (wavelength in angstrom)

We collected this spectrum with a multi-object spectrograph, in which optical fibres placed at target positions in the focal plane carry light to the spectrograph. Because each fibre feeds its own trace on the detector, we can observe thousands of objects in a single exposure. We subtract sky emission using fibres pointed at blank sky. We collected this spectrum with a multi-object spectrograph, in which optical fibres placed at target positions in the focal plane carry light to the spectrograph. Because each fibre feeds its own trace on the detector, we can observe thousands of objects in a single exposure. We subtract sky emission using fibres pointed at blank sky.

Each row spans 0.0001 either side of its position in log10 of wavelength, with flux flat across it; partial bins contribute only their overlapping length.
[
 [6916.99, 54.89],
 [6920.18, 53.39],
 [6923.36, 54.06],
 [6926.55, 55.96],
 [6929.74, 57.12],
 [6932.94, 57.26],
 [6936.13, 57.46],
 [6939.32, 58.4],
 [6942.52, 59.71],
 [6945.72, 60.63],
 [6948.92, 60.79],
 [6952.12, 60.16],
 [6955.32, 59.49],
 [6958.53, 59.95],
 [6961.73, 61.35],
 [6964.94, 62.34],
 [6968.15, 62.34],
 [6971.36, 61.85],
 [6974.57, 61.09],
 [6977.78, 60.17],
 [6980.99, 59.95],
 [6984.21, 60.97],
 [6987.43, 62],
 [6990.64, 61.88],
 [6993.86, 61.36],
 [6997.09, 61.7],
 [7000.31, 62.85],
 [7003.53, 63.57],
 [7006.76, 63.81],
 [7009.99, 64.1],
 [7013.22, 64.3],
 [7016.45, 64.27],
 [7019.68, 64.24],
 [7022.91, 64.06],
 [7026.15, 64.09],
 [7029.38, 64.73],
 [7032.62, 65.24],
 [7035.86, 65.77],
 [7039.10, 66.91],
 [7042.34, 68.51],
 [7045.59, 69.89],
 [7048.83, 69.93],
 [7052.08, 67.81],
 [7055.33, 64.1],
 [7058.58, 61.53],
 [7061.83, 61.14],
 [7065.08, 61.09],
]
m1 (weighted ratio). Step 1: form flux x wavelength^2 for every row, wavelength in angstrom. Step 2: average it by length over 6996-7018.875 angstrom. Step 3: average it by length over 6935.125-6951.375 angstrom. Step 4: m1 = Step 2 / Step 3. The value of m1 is 1.09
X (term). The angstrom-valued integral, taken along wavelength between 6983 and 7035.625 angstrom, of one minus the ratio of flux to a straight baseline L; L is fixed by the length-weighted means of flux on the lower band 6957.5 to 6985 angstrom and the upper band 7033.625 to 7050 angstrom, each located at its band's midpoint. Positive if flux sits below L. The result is 1.2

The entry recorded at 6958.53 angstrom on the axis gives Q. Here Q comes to 59.95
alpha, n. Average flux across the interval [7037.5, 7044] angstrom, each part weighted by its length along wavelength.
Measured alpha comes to 67.7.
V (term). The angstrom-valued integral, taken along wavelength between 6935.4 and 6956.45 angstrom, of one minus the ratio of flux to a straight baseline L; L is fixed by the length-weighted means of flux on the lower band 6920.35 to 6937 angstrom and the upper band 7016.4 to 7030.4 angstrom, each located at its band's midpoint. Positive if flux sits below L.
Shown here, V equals -0.74 angstrom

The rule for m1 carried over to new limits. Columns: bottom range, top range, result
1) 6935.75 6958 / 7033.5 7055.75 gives 1.17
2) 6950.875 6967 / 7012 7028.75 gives 1.08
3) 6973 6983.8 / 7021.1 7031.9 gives 1.08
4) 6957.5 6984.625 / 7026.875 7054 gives 1.12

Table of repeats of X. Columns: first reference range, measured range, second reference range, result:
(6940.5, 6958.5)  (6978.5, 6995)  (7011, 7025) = 0.3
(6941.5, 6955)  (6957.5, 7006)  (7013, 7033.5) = 0.4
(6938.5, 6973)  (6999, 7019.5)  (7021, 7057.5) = 0.1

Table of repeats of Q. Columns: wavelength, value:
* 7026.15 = 64.09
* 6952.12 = 60.16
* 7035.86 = 65.77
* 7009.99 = 64.1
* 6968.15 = 62.34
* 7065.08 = 61.09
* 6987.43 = 62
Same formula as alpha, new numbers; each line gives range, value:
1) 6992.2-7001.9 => 61.9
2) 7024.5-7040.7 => 65.3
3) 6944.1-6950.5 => 60.7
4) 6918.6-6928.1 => 54.5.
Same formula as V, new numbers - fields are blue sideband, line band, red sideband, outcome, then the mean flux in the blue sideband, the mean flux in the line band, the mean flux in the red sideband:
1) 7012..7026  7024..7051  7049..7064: -1.1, 64.2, 66.8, 64.2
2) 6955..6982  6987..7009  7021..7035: 0.1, 61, 62.5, 64.6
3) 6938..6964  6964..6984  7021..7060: 0.1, 60.1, 61.2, 66.1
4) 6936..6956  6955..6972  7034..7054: 0.0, 59.7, 61.3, 68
